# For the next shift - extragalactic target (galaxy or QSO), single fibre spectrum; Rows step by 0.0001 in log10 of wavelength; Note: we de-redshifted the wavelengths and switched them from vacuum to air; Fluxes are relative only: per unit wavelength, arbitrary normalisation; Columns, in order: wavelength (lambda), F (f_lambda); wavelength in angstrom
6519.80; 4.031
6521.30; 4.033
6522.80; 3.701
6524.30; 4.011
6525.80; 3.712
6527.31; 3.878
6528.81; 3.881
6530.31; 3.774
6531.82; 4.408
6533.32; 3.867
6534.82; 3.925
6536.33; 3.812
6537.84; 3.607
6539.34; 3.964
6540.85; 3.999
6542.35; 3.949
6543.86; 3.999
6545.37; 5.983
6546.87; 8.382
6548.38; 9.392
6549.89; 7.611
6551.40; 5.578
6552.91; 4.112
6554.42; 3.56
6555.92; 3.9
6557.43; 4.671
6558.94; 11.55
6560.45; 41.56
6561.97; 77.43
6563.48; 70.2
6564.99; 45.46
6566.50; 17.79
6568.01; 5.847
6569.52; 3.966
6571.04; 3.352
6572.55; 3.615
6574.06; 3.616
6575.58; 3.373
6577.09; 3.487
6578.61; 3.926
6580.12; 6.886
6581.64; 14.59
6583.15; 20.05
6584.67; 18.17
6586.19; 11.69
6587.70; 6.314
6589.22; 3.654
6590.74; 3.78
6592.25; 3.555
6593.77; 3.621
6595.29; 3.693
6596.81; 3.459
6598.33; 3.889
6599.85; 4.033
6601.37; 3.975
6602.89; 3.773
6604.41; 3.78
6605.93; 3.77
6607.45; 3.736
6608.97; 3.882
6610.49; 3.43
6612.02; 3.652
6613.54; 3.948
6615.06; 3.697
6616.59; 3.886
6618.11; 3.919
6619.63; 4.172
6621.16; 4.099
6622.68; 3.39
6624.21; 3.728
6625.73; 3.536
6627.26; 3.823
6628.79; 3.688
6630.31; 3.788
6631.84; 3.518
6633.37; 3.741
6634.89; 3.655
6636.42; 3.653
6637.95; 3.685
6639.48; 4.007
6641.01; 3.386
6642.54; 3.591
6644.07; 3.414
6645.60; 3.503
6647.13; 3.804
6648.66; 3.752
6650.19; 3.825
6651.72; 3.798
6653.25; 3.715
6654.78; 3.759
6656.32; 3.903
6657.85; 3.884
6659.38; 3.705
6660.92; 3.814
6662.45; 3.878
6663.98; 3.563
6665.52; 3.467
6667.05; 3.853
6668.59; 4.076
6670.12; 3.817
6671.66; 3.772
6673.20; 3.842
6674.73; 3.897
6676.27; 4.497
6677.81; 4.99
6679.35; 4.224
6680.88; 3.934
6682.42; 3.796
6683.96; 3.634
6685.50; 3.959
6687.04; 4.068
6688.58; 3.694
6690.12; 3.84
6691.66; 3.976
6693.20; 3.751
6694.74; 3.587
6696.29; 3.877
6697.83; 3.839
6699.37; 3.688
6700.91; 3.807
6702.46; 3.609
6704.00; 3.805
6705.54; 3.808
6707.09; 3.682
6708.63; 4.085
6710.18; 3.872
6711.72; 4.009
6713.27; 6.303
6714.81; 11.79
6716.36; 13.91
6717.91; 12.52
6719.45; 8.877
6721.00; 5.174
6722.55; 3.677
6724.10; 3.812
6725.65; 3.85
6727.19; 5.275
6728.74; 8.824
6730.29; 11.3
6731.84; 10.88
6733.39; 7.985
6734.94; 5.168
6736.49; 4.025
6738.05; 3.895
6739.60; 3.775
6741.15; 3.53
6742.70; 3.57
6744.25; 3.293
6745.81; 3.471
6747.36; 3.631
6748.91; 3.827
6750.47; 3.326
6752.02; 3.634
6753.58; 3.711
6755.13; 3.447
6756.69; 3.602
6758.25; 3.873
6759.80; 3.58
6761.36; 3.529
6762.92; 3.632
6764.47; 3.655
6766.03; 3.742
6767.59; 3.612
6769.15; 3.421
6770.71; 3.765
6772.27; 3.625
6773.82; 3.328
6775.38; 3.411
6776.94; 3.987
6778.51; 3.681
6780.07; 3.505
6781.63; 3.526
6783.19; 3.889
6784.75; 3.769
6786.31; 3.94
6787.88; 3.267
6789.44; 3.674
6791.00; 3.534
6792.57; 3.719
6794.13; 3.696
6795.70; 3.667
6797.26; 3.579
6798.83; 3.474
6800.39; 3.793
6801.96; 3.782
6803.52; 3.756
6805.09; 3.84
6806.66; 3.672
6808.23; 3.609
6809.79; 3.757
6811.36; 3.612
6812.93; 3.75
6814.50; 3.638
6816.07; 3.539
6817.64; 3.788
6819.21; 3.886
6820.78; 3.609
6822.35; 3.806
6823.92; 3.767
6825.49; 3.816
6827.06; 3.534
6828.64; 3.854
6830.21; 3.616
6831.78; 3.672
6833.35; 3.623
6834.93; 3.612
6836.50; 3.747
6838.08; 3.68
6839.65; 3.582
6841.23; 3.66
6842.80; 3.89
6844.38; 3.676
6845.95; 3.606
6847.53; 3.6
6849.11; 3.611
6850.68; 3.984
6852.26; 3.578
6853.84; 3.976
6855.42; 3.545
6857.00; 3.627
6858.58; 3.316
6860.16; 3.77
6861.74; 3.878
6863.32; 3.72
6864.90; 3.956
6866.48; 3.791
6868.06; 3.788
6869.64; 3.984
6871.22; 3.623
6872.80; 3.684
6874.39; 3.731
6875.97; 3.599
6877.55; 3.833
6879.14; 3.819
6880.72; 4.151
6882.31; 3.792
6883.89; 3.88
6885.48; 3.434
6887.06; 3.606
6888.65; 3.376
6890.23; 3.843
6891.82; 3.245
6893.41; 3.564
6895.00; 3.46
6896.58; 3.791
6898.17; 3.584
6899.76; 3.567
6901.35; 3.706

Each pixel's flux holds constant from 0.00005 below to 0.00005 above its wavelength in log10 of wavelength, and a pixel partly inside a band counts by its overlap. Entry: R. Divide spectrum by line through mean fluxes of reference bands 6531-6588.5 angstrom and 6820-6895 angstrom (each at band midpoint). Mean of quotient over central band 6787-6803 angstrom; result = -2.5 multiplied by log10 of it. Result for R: 0.45 mag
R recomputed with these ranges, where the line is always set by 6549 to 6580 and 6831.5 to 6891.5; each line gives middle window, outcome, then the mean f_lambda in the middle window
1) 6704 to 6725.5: 0.46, 6.4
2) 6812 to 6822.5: 0.44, 3.71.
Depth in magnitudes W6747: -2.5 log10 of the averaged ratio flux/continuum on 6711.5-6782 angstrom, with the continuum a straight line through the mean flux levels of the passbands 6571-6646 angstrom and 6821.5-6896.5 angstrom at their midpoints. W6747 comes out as -0.19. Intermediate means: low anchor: 4.83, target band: 5.05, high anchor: 3.7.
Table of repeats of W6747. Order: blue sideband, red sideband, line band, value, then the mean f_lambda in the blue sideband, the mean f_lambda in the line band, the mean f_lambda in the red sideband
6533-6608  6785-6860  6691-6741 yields 0.109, 10.2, 5.74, 3.68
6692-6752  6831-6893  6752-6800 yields 0.285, 5.37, 3.63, 3.7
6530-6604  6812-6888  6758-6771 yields 0.489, 10.3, 3.63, 3.72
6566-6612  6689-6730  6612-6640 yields 0.474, 5.98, 3.77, 5.49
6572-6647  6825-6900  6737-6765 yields 0.162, 4.83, 3.61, 3.69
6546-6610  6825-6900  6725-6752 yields 0.319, 11.2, 5.23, 3.69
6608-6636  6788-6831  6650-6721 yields -0.234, 3.75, 4.62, 3.69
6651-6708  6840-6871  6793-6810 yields 0.022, 3.86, 3.69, 3.73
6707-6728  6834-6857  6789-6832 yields 0.205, 6.59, 3.69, 3.69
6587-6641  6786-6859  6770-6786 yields 0.015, 3.82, 3.66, 3.68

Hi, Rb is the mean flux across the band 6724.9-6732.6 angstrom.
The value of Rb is 8.04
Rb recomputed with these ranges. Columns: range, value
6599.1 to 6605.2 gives 3.89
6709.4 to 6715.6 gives 6.51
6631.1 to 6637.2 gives 3.64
